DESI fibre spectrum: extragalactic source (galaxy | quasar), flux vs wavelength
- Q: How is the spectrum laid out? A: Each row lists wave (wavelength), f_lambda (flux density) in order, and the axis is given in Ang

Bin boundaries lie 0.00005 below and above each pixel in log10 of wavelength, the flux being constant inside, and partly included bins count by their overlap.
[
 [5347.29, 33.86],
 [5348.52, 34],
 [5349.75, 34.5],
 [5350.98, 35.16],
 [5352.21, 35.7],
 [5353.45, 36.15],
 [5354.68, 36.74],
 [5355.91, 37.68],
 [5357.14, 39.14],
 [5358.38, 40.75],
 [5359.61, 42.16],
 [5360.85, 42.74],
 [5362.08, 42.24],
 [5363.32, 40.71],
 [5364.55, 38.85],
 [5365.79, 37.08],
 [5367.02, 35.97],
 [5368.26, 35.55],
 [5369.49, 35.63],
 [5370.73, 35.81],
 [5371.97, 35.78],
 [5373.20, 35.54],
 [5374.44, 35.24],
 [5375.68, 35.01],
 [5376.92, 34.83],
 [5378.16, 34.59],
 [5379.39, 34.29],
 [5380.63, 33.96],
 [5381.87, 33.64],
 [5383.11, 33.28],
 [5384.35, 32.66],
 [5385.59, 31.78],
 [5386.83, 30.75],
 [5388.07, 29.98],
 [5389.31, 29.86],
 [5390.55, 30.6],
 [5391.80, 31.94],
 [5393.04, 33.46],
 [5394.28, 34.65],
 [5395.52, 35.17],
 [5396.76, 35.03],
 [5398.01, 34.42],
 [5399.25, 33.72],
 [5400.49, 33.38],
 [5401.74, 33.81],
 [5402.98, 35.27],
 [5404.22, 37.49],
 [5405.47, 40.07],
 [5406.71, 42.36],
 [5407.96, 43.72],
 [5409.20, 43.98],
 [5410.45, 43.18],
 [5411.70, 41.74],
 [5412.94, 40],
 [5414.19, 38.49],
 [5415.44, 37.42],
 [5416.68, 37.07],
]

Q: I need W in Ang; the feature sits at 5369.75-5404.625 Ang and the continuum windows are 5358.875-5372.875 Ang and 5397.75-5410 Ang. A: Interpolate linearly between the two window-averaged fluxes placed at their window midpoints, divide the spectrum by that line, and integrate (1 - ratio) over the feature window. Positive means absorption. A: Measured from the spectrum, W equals 4.0 Ang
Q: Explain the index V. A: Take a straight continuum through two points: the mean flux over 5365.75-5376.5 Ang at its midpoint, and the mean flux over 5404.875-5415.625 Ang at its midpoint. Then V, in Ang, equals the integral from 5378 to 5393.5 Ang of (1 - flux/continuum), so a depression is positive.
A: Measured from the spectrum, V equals 2.2 Ang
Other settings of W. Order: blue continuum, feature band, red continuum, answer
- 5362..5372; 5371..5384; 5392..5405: 0.7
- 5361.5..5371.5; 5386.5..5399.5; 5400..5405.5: 1.2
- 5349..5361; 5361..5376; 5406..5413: 0.7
